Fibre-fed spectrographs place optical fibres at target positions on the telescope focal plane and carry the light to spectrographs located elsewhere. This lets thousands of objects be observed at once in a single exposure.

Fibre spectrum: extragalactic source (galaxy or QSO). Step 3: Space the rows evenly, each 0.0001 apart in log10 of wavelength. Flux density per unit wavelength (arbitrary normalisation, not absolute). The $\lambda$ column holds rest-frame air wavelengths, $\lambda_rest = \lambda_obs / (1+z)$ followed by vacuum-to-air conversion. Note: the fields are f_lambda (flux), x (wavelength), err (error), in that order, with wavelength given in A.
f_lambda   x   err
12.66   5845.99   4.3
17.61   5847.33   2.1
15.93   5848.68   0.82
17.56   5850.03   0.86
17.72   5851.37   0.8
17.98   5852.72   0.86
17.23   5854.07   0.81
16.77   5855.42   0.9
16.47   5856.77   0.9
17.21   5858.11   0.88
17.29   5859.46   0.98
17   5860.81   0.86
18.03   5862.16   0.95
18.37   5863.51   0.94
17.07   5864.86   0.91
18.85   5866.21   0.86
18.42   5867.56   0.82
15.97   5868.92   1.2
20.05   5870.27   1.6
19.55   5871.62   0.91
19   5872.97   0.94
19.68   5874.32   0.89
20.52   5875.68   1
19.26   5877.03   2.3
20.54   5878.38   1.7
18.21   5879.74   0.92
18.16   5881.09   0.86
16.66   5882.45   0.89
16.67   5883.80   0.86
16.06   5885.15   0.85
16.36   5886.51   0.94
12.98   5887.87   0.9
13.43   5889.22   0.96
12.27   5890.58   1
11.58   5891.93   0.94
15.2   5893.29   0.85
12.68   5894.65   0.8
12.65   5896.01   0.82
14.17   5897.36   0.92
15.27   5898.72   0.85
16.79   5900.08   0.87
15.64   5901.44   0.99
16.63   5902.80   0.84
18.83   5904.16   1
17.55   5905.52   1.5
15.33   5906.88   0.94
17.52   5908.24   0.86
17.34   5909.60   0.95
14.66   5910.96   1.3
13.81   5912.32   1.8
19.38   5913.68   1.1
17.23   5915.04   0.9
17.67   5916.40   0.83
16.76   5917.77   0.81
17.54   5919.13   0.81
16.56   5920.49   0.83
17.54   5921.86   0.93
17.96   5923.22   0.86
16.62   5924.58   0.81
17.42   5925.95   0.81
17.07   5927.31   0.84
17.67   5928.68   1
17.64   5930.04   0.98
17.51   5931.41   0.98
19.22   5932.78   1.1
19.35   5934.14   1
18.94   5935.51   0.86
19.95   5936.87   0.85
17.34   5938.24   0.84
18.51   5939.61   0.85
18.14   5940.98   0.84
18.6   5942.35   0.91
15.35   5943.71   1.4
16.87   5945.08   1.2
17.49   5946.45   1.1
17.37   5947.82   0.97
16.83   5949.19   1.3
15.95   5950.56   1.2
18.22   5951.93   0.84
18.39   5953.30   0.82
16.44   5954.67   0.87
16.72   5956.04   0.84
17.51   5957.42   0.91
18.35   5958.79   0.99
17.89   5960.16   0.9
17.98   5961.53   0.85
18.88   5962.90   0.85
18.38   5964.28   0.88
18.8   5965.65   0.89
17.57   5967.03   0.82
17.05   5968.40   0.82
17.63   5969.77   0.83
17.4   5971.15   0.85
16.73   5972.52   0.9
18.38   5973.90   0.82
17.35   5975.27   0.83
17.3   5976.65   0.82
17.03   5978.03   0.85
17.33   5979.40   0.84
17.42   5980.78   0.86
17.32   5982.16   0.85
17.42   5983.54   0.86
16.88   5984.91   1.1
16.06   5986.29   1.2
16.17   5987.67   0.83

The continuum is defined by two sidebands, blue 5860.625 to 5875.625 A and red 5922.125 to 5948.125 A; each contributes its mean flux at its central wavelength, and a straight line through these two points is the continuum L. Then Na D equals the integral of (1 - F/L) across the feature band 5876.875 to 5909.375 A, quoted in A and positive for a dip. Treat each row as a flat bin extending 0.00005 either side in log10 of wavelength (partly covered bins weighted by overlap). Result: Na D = 4.3 A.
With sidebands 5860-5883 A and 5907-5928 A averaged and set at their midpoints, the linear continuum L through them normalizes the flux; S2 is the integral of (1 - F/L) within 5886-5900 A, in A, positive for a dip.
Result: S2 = 3.2 A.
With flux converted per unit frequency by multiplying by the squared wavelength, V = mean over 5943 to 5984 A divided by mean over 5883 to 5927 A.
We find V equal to 1.12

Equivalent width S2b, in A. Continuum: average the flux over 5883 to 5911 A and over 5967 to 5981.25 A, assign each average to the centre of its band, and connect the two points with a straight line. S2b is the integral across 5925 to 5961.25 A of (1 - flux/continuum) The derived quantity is -2.6 A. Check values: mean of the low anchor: 15.2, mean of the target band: 17.7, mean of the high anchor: 17.4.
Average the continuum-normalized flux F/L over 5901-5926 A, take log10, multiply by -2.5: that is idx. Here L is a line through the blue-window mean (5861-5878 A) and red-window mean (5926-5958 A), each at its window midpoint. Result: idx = 0.071 mag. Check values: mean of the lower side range 18.7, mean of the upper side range 17.7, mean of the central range 16.9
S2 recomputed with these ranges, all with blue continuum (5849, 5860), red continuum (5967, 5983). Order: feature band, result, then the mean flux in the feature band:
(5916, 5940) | -0.73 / 17.8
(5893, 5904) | 1.42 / 15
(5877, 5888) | -0.02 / 17.3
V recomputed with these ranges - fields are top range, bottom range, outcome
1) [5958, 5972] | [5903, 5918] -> 1.08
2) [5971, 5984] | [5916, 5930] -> 1.02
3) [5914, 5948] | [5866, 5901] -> 1.09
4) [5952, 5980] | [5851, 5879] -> 1.00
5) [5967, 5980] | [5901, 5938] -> 1.02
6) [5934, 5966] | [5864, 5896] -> 1.08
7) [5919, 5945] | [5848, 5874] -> 1.03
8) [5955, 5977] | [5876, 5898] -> 1.17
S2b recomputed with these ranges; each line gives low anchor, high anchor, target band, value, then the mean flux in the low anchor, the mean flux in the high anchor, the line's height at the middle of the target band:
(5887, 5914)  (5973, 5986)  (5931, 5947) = -1.9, 15.1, 17.3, 16.2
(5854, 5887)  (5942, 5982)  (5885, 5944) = 4.0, 18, 17.5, 17.7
